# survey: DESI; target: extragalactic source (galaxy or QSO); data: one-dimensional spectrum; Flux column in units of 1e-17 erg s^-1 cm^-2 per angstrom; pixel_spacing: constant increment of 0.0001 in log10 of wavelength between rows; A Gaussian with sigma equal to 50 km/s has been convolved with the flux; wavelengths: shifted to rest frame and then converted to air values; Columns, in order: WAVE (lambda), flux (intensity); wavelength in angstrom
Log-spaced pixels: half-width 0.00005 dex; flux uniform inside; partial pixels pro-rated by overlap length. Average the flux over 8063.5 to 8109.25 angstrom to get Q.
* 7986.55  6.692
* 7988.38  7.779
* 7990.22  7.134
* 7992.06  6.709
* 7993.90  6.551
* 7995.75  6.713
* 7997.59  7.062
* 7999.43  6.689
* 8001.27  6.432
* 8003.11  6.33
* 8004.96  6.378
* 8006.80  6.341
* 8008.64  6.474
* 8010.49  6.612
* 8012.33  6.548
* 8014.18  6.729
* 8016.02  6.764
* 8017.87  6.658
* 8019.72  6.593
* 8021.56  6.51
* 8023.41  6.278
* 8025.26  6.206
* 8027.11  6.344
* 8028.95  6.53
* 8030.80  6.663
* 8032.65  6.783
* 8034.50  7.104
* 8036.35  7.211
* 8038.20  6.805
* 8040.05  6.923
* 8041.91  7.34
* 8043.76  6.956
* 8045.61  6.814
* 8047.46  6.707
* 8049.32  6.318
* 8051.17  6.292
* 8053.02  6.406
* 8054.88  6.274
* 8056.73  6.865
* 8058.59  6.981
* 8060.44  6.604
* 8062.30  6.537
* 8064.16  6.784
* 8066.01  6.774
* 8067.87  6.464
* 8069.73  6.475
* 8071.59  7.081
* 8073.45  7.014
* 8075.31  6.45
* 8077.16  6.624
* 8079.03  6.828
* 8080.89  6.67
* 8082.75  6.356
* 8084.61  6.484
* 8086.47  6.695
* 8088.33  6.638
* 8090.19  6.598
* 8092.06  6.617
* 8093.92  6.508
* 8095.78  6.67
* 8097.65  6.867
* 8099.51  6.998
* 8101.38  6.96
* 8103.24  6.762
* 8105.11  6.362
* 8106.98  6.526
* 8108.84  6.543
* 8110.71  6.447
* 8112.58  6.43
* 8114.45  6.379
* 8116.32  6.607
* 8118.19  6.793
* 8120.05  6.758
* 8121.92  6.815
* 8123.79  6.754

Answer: 6.67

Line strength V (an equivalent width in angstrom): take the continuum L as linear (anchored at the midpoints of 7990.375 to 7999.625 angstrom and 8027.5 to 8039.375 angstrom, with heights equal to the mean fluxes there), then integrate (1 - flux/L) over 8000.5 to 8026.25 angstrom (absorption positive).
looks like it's 1.2 angstrom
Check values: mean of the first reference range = 6.78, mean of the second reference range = 6.83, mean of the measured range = 6.49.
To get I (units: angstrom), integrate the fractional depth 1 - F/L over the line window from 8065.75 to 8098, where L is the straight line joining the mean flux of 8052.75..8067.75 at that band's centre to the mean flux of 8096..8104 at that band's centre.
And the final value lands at 0.6 angstrom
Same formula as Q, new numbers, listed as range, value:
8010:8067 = 6.68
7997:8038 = 6.6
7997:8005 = 6.58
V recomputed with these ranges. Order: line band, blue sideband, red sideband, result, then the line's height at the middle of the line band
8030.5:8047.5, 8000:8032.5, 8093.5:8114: -1.08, 6.54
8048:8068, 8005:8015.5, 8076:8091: 0.02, 6.59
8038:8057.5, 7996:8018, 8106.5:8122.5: -0.32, 6.59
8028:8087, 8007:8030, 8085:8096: -1.28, 6.57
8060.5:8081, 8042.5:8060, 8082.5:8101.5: -0.13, 6.66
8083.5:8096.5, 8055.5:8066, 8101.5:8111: 0.07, 6.63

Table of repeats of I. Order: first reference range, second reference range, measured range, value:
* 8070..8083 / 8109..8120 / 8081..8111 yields 0.0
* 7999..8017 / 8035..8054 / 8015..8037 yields 0.1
